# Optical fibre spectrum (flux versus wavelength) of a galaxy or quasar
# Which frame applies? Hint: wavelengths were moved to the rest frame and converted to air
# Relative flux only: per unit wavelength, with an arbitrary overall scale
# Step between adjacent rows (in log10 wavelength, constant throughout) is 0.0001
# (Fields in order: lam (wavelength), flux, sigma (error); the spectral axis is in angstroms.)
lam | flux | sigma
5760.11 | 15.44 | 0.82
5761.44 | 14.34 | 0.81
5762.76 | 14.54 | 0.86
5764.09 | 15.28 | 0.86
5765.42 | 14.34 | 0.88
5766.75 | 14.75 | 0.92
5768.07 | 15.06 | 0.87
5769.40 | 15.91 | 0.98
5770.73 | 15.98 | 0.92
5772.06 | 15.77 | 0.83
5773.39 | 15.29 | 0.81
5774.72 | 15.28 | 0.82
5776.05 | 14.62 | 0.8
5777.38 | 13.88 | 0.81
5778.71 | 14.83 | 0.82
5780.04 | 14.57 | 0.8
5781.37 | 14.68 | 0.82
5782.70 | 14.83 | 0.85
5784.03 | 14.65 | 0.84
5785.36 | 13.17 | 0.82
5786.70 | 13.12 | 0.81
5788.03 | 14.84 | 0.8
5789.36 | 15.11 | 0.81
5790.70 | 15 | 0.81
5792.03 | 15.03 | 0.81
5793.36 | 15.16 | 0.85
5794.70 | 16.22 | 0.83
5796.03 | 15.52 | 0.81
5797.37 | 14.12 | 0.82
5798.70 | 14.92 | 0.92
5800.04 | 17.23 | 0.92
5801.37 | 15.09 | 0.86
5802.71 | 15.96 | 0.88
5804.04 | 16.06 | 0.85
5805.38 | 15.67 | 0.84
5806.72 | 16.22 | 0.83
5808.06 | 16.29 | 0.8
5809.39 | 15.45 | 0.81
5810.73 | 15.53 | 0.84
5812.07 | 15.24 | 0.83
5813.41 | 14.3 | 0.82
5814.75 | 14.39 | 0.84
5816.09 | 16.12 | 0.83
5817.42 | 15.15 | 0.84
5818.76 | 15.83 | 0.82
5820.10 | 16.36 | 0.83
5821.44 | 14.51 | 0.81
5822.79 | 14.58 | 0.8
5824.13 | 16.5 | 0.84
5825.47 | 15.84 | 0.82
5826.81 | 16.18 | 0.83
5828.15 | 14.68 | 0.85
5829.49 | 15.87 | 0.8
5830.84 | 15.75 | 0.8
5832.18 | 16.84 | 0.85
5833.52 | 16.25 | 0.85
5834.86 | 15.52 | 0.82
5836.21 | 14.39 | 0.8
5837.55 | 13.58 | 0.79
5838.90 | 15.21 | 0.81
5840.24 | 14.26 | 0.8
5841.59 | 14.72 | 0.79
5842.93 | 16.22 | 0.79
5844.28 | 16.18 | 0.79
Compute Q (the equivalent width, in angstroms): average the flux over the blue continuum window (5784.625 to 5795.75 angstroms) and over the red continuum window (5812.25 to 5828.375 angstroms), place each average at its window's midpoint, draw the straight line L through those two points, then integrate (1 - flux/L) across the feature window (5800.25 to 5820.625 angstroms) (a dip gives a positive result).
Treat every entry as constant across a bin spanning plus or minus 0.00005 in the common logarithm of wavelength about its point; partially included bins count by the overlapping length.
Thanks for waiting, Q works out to -0.6 angstroms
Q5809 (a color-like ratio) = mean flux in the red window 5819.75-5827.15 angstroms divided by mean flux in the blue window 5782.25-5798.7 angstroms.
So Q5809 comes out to 1.06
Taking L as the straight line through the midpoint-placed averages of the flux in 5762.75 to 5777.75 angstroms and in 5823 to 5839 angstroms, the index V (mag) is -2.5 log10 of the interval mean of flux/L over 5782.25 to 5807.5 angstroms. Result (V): 0.01 mag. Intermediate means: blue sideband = 15.1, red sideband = 15.5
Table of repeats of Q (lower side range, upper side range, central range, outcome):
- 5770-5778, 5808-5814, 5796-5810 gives -0.4 angstroms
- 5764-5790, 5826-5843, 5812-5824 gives 0.0 angstroms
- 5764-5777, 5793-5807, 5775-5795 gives 1.0 angstroms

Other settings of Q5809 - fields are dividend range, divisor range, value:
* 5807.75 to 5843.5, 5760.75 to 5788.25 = 1.04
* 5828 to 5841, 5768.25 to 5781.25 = 1.01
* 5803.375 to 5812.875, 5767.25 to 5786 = 1.06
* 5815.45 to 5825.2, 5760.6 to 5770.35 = 1.04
